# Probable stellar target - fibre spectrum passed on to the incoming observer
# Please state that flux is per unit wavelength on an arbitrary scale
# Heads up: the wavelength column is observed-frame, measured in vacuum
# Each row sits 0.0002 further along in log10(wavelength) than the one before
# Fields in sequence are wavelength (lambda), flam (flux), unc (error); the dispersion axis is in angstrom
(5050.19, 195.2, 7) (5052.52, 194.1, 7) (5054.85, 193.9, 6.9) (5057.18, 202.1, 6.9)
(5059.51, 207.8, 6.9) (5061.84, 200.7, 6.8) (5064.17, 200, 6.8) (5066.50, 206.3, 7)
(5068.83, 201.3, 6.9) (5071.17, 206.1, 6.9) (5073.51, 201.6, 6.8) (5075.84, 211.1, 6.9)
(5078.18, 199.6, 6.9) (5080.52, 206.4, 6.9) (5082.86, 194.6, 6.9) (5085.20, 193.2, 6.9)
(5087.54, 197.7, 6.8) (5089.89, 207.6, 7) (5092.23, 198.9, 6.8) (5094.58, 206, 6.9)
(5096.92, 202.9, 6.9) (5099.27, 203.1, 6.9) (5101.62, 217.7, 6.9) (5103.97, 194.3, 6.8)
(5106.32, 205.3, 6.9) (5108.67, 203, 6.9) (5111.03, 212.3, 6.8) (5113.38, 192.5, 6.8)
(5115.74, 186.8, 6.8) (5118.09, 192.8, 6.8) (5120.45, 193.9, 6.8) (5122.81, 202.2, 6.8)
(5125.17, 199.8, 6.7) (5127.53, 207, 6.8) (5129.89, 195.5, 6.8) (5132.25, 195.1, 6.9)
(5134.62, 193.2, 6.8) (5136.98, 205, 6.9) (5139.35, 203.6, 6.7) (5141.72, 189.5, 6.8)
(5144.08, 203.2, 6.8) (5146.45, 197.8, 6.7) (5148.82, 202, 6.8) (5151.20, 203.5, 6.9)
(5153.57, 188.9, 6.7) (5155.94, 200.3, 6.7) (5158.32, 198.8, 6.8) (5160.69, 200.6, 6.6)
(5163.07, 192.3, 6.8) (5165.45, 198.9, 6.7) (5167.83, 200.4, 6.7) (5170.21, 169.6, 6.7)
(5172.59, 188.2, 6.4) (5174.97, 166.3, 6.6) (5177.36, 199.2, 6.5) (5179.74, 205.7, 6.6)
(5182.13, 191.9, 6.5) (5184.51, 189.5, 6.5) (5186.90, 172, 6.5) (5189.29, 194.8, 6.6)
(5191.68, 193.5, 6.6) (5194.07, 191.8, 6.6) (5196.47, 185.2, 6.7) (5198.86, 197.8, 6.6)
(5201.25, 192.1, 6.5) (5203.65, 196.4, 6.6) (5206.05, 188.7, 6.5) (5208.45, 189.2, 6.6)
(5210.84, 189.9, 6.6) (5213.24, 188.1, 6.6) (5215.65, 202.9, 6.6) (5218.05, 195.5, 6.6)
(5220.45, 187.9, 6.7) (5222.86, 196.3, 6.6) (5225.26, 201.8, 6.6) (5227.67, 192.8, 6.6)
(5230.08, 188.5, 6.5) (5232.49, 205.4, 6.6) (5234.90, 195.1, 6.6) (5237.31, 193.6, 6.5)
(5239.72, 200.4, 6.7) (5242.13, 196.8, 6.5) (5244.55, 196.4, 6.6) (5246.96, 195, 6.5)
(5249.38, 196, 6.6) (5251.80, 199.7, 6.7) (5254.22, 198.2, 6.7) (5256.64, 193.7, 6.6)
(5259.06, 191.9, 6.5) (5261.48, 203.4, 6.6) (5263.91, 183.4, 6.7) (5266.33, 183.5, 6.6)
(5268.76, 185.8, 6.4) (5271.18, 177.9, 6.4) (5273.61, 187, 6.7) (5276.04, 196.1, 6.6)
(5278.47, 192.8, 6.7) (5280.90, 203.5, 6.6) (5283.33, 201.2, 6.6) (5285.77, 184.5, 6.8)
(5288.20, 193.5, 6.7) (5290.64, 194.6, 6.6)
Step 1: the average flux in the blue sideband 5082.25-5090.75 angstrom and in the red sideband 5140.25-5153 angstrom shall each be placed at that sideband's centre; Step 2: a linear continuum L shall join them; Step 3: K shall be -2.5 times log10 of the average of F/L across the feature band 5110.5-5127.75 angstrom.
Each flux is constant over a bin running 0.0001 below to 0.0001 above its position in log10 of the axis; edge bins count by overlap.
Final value 0.01 mag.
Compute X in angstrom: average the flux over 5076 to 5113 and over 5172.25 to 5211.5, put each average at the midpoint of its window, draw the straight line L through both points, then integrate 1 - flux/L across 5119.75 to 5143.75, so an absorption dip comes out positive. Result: -0.09 angstrom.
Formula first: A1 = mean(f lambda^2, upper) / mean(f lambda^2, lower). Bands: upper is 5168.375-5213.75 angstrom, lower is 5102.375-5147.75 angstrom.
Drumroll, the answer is 0.98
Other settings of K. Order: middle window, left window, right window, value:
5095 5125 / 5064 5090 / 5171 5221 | -0.010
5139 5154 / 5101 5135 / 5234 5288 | -0.002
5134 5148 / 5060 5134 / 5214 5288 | 0.000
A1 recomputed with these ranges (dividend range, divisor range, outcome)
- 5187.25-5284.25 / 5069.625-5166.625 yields 1.01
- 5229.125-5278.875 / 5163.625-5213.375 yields 1.04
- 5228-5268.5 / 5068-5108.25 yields 1.02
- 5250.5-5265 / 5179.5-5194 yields 1.05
